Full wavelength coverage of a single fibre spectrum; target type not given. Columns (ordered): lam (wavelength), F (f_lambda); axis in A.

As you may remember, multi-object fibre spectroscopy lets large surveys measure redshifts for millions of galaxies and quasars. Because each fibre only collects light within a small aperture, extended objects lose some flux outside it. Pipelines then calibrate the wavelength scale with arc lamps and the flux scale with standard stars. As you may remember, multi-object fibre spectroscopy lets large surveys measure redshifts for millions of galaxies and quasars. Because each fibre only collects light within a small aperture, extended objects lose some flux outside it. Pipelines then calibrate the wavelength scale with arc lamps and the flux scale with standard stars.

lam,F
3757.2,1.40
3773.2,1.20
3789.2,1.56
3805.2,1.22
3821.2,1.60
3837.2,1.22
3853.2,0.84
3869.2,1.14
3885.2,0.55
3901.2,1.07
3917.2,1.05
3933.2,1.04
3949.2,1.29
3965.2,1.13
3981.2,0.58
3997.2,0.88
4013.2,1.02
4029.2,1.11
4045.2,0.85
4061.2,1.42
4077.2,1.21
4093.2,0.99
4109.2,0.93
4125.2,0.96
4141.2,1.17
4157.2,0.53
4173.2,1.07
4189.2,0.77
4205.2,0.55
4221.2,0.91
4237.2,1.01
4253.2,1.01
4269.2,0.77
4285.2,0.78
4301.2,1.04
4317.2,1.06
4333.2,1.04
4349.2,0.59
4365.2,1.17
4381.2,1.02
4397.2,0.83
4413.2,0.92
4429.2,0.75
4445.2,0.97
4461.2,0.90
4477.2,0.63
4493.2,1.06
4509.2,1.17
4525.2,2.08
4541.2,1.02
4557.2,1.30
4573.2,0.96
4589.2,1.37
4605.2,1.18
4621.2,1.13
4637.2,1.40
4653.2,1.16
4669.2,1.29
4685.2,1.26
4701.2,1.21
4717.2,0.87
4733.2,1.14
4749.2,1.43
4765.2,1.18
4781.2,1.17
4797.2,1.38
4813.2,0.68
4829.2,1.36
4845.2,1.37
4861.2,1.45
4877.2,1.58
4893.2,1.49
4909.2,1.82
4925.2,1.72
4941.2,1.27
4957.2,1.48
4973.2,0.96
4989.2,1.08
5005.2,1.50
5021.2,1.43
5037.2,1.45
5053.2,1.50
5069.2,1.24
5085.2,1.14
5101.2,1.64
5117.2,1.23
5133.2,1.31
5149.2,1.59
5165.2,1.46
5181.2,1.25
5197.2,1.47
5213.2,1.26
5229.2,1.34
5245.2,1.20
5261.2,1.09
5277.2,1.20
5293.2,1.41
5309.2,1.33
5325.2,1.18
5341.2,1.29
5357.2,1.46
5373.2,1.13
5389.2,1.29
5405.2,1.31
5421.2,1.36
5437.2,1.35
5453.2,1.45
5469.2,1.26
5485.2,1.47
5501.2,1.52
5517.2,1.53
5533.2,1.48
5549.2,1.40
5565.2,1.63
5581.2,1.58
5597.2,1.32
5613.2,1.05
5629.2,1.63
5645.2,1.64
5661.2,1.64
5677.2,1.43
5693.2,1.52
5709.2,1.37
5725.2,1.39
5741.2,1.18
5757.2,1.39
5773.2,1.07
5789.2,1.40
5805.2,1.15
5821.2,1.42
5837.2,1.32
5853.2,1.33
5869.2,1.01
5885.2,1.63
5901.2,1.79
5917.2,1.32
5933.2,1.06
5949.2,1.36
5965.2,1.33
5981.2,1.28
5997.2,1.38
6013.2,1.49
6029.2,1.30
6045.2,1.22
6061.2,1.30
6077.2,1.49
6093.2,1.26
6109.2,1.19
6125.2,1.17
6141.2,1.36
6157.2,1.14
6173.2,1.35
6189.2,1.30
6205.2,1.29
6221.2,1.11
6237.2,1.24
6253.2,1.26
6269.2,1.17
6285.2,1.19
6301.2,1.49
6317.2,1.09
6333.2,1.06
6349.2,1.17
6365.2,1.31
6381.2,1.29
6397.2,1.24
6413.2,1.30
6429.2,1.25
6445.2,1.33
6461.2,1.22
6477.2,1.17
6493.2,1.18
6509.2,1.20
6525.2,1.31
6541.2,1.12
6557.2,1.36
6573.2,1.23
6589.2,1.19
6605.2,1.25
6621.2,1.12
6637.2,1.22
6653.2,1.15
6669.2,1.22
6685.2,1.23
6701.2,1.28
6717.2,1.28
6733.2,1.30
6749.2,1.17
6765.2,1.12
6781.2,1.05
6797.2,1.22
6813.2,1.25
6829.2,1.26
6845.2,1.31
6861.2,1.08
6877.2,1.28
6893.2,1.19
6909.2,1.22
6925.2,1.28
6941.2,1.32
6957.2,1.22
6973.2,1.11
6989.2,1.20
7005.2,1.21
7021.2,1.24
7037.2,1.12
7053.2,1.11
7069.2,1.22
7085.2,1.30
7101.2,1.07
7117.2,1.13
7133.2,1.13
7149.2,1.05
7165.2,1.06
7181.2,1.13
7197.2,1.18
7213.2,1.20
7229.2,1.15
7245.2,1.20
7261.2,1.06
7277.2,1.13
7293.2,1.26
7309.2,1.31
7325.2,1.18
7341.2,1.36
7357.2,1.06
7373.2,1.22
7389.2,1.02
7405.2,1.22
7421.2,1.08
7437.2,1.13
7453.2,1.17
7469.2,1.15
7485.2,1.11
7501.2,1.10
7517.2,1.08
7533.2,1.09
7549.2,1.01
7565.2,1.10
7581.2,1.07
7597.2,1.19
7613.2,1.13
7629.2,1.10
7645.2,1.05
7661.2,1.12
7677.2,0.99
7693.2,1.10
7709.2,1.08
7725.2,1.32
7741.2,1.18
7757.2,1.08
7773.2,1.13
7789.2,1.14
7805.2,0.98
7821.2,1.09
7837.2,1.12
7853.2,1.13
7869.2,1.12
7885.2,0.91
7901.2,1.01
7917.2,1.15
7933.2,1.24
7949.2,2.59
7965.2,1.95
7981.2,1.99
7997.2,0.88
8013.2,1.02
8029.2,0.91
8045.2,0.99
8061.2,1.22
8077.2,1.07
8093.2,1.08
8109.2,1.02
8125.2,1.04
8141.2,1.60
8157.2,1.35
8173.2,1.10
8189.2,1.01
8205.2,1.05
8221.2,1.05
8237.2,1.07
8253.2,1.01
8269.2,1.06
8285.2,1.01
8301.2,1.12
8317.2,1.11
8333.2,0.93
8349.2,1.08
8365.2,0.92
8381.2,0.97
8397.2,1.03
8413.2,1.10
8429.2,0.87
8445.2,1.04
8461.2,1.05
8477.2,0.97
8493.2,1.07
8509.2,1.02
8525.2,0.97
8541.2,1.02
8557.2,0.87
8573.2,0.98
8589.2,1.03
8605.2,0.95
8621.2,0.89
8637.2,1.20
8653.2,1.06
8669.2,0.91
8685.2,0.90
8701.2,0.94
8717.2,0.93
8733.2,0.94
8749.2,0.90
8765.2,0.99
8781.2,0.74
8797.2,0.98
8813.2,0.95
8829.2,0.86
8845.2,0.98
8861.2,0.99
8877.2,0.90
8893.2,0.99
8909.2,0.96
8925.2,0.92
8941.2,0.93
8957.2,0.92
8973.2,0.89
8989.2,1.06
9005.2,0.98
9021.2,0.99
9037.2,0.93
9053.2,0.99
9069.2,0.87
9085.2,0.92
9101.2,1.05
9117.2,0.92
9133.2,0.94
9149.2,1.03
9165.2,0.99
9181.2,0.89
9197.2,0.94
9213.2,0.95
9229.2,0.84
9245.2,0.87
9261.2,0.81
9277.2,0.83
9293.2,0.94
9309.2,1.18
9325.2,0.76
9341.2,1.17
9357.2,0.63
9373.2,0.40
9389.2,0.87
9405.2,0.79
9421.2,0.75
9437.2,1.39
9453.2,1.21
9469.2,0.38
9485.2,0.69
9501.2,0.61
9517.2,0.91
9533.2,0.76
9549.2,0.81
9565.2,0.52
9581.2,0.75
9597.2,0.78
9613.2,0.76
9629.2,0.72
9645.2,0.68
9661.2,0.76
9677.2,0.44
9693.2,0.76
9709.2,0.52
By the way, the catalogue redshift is 0.212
